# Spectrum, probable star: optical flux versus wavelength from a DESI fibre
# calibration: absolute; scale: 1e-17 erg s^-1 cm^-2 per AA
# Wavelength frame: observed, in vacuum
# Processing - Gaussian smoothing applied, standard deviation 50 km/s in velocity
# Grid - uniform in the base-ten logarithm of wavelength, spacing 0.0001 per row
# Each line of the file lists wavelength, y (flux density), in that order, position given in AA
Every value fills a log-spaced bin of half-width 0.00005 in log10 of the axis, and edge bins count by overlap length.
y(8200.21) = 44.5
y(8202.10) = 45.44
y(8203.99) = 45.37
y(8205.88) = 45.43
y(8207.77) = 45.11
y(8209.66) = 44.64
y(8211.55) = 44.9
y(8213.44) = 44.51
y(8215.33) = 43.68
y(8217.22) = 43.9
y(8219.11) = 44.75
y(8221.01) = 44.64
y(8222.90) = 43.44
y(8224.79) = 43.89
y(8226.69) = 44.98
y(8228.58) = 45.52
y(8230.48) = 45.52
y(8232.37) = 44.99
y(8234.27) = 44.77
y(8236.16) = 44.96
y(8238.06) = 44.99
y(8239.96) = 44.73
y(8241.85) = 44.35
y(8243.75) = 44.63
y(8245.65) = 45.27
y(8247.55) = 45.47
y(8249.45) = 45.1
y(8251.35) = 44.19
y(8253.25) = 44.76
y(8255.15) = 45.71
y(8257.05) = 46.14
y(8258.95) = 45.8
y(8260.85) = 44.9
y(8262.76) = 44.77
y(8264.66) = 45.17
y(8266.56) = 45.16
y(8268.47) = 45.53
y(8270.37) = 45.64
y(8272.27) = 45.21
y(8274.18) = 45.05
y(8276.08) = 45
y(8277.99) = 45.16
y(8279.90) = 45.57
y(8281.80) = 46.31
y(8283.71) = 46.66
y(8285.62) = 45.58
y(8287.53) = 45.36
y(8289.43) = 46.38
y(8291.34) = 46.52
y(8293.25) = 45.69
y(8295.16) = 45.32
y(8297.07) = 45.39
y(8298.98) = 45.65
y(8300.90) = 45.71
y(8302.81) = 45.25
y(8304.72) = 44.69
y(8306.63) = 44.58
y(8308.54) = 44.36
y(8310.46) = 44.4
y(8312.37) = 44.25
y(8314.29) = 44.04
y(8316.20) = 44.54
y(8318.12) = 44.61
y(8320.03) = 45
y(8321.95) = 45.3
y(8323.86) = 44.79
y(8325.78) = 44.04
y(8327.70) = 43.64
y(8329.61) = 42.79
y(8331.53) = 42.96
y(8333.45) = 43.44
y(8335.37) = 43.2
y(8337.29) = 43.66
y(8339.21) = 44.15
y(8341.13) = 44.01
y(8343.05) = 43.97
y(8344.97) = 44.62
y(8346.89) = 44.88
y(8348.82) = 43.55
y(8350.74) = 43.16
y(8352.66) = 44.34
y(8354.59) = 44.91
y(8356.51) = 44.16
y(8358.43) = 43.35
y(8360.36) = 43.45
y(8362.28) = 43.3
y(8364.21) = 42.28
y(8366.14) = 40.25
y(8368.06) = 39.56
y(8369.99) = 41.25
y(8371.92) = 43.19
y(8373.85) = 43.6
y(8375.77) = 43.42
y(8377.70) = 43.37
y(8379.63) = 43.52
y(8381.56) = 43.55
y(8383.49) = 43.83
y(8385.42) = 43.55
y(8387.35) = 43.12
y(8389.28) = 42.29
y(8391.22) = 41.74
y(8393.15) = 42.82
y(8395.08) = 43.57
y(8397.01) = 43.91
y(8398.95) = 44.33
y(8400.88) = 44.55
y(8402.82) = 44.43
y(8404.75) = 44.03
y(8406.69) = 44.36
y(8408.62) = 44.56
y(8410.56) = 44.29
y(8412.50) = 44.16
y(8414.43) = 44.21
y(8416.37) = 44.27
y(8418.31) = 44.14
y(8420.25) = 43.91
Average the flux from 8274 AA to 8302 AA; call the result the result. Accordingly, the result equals 45.7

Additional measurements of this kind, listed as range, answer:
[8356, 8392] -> 42.8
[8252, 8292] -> 45.5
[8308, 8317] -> 44.3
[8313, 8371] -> 43.6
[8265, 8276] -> 45.3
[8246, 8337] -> 45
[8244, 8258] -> 45.2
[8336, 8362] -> 44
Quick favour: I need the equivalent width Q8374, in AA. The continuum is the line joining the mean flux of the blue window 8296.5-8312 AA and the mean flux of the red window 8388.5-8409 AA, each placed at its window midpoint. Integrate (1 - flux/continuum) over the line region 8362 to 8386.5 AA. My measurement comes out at 0.75 AA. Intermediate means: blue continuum 45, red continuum 43.7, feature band 42.7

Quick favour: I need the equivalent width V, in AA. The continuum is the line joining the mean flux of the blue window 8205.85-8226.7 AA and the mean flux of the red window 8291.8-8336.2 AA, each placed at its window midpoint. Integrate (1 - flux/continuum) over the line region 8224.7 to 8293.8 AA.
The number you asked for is -1.3 AA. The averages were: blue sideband 44.4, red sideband 44.5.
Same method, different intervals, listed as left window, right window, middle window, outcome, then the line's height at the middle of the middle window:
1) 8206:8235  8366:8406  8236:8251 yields -0.2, 44.4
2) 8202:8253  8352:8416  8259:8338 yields -1.4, 44.1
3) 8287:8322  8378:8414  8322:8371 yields 1.2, 44.5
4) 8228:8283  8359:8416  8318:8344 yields 0.1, 44.1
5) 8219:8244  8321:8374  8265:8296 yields -1.0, 44.2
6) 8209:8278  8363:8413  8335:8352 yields -0.1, 43.7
